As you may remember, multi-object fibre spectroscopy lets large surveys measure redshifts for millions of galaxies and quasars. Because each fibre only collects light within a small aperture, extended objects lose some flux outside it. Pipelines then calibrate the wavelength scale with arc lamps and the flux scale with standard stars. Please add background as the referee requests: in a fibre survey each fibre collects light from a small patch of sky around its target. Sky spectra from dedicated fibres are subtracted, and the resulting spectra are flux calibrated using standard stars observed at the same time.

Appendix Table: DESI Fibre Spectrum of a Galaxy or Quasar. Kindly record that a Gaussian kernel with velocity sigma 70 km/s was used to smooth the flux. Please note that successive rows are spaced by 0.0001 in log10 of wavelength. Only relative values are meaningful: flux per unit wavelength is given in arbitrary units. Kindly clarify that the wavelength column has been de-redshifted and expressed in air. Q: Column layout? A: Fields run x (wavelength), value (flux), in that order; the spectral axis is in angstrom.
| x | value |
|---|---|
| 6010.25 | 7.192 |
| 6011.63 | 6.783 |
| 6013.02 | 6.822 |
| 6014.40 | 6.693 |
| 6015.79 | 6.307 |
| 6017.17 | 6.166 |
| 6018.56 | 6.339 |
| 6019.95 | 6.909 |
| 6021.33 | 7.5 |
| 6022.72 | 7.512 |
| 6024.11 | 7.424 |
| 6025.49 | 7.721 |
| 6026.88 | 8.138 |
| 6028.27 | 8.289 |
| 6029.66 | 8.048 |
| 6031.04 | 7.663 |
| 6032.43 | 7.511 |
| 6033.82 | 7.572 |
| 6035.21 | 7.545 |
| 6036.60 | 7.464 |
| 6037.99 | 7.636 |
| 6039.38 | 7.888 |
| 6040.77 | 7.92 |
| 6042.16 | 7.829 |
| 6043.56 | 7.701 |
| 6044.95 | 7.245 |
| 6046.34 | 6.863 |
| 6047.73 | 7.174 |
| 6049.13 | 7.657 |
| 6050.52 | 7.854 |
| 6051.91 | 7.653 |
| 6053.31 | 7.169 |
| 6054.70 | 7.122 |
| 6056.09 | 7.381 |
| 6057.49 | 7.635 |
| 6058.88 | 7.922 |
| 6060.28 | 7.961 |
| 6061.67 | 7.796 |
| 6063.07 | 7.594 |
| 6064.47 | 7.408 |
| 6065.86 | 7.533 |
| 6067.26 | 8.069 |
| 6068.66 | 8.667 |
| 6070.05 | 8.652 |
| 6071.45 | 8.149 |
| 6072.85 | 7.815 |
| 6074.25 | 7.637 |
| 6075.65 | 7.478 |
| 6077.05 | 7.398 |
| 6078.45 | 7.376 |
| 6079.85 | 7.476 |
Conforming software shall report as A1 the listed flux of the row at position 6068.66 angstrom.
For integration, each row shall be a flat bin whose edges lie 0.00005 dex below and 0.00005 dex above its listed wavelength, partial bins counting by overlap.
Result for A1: 8.667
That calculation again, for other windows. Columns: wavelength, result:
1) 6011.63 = 6.783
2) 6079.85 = 7.476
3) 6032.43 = 7.511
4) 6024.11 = 7.424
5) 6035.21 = 7.545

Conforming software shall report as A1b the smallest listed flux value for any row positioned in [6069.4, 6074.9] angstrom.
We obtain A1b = 7.637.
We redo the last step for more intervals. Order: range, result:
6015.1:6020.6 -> 6.166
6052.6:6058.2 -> 7.122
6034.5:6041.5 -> 7.464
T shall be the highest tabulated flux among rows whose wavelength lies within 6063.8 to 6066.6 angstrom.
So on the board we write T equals 7.533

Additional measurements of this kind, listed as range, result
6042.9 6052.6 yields 7.854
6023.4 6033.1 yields 8.289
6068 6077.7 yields 8.667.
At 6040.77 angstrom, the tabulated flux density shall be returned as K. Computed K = 7.92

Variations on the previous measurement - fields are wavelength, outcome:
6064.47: 7.408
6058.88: 7.922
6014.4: 6.693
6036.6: 7.464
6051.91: 7.653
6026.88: 8.138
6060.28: 7.961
